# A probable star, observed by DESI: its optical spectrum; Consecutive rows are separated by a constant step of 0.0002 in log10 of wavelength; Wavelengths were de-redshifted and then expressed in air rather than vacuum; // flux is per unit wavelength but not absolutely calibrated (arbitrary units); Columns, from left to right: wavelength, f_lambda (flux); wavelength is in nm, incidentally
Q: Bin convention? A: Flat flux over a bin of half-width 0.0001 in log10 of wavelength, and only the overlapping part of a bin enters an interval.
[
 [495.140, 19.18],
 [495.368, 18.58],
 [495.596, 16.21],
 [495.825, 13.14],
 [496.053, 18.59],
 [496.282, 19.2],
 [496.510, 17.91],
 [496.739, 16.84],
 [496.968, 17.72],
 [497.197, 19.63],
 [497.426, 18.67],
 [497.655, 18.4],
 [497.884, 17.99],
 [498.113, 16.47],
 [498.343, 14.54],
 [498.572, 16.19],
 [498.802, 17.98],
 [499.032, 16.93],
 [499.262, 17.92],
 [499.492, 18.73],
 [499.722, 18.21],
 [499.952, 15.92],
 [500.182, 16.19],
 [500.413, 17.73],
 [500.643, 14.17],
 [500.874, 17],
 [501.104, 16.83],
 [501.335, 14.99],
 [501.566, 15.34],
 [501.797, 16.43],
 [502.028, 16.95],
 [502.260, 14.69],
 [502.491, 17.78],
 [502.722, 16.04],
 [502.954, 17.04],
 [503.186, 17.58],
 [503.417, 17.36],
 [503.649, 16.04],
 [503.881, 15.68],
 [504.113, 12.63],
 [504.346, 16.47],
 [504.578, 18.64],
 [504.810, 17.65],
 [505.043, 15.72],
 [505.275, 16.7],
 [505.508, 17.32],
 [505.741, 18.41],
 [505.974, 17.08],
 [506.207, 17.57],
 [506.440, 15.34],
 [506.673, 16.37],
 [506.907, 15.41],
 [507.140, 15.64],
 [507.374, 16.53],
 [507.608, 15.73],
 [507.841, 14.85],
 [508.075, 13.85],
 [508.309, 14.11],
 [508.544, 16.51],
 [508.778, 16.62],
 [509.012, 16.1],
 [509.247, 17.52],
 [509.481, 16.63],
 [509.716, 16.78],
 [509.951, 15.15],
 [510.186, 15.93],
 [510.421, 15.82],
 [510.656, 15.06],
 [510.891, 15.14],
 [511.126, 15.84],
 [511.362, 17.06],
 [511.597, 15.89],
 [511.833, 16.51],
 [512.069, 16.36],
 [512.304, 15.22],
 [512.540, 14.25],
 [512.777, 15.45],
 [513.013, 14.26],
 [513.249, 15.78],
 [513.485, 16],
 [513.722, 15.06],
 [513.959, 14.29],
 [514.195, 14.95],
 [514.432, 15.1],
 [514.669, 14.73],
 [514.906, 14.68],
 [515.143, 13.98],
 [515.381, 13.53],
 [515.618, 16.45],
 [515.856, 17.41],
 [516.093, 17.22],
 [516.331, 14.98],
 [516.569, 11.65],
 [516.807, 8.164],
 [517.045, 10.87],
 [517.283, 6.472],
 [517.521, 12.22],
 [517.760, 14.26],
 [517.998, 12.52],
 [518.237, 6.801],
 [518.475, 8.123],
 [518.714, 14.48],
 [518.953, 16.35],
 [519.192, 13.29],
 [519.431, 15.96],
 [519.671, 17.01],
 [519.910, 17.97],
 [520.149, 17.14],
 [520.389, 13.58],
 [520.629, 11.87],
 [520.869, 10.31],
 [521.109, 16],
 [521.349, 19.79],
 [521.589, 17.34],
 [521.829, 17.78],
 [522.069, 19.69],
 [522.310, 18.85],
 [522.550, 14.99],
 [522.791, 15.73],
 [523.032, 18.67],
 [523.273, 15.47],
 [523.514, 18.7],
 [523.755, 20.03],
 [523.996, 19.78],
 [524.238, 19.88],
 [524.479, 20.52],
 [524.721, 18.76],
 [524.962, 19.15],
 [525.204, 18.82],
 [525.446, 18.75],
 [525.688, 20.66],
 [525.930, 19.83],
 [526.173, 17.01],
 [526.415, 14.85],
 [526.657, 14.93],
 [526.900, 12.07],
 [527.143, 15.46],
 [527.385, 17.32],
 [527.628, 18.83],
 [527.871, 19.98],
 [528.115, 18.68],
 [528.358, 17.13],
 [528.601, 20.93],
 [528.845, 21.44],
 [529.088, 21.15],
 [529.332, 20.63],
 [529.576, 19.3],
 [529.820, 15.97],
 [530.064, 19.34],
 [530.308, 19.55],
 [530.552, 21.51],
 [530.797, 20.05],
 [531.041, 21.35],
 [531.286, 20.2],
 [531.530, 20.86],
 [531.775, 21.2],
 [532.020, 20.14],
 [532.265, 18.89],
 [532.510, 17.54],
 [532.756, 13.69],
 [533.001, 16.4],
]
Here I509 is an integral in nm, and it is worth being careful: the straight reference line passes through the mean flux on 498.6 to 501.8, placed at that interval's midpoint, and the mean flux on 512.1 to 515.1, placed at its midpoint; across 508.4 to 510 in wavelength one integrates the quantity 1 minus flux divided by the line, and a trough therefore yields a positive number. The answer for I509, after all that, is -0.09 nm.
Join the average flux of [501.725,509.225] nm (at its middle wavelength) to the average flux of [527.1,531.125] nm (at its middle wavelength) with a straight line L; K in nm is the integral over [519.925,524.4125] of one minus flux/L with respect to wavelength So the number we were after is 0.35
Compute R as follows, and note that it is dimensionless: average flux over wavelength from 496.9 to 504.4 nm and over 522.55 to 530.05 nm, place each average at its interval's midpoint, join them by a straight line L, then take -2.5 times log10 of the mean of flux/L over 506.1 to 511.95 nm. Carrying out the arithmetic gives 0.09 mag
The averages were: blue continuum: 16.7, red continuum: 18.3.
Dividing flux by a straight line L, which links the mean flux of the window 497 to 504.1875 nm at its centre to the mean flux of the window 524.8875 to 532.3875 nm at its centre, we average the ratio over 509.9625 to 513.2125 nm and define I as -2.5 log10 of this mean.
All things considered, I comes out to 0.13 mag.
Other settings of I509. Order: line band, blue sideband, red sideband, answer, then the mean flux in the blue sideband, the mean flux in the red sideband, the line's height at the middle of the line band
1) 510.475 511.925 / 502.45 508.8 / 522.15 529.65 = 0.08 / 16.3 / 18.3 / 16.8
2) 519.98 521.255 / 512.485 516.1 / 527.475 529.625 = 0.23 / 15.2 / 19.8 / 17.2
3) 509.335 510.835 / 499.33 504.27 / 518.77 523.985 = 0.05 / 16.4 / 16.5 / 16.4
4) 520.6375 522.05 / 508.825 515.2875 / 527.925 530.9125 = 0.13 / 15.5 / 19.6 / 17.7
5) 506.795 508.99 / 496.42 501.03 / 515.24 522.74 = 0.06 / 17.2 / 14.3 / 15.9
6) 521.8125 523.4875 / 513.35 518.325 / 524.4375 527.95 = -0.12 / 13.4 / 17.7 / 16.2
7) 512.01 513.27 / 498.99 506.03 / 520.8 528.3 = 0.15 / 16.6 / 17.7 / 17.2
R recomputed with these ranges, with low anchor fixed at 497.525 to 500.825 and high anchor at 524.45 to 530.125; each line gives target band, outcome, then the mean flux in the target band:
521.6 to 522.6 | 0.01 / 18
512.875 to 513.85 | 0.16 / 15.3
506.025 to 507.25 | 0.08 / 16.1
